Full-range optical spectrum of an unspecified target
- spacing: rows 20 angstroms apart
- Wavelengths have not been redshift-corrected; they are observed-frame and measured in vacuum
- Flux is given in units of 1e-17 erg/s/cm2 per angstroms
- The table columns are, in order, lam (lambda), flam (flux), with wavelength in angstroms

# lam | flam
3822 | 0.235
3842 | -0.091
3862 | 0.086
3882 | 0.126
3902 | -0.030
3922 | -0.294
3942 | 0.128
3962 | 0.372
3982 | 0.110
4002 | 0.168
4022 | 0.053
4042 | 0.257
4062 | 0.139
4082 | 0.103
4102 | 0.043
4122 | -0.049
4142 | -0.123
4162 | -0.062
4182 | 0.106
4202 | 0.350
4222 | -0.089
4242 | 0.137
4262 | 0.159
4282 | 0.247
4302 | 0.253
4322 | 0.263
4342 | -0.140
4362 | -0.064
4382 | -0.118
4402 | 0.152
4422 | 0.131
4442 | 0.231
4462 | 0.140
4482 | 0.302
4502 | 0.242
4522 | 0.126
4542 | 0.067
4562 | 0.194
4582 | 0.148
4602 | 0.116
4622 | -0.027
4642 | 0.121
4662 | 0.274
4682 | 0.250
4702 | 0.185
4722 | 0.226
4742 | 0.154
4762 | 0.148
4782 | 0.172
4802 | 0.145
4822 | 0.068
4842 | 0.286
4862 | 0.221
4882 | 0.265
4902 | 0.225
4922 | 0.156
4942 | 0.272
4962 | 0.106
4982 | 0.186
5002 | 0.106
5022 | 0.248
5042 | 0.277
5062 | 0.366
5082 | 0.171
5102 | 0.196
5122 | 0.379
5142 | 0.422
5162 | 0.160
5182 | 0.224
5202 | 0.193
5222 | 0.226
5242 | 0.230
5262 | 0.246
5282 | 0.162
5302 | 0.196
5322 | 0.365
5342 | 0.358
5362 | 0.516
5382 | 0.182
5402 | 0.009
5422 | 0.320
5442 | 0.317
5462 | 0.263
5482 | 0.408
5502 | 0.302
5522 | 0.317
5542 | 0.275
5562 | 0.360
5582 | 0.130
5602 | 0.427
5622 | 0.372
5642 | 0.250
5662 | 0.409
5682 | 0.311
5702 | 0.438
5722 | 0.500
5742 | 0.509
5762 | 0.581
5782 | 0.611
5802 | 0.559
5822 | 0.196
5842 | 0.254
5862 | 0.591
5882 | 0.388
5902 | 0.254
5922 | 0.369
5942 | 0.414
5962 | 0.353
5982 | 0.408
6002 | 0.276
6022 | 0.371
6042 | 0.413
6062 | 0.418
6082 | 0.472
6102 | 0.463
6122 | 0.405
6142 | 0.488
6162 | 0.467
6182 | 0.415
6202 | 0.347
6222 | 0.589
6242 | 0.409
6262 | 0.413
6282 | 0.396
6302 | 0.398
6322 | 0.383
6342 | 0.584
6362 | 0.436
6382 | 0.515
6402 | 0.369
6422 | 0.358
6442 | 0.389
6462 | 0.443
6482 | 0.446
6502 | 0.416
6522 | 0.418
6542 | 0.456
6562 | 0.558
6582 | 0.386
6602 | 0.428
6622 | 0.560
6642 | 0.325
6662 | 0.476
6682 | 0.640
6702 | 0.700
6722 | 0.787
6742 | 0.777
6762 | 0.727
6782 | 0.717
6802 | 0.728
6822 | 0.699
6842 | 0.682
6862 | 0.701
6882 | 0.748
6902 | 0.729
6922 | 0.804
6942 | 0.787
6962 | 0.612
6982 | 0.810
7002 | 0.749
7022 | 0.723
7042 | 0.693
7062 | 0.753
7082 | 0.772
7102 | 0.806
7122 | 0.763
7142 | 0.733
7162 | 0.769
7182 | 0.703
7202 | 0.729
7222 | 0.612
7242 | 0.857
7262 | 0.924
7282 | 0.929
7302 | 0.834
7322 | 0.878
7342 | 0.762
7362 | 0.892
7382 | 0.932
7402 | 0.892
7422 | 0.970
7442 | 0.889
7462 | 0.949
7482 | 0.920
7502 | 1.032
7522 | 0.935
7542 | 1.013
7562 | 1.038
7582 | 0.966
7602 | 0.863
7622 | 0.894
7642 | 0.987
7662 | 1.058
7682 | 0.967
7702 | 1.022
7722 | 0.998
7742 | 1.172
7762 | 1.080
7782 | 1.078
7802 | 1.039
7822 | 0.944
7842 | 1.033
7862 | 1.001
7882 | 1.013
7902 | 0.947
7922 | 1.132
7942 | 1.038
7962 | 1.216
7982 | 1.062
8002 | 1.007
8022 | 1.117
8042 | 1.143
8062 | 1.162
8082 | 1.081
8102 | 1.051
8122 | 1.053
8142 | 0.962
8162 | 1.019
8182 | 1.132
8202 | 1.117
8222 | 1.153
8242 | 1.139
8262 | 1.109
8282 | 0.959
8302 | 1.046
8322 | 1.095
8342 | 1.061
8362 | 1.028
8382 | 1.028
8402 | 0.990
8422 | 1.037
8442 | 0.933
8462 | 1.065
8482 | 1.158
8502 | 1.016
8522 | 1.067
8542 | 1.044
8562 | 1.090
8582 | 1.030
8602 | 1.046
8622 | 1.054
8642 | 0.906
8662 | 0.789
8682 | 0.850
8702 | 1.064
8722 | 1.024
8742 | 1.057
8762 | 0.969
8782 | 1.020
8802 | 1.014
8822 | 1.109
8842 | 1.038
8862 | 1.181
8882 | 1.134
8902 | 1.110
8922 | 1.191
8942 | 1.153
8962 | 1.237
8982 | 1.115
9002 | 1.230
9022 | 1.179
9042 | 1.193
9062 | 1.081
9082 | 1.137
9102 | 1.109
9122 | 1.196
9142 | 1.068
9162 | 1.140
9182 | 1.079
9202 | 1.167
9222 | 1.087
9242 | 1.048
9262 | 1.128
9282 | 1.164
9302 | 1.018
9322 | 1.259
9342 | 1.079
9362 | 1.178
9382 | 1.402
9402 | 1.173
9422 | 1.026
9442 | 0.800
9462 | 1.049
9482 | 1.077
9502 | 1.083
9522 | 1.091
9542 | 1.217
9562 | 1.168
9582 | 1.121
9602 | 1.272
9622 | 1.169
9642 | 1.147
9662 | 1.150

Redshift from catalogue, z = 0.675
